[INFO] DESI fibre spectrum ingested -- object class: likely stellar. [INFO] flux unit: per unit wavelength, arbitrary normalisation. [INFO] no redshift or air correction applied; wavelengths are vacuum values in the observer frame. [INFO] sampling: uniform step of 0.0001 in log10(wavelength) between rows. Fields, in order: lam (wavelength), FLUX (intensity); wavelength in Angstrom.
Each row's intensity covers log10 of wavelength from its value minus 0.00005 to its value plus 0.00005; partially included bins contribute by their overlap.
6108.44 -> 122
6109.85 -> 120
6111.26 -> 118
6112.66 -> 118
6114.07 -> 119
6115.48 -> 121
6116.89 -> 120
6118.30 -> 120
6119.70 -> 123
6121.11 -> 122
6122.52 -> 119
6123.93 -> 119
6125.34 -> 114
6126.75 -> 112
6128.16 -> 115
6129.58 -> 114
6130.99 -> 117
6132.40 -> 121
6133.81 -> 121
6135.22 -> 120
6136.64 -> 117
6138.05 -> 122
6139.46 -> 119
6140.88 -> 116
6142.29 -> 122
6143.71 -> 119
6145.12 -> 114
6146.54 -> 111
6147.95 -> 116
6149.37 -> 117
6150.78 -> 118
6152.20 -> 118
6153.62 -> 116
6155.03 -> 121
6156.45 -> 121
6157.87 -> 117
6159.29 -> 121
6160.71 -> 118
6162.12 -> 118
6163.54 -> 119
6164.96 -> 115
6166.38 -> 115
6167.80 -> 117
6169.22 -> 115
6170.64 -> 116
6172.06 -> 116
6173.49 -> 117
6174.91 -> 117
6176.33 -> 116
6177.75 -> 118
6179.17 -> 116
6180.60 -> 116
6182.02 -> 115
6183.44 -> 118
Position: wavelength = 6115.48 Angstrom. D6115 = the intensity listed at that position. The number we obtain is 121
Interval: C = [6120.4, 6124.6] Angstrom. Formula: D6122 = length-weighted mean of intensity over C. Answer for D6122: 120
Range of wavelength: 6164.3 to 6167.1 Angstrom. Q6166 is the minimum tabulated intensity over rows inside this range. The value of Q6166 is 115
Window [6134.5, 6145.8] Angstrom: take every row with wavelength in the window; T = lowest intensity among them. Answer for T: 114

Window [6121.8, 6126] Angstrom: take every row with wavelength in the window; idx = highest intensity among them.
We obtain 119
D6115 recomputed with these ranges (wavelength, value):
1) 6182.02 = 115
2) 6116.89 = 120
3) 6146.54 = 111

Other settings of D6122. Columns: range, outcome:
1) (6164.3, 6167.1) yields 115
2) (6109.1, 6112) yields 119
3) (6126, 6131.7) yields 114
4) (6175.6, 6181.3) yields 117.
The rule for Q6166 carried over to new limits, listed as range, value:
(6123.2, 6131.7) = 112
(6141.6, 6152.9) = 111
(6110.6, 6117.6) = 118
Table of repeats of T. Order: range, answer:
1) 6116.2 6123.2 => 119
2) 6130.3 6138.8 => 117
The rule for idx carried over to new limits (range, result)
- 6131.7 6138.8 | 122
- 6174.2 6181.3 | 118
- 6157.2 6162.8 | 121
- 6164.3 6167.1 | 115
